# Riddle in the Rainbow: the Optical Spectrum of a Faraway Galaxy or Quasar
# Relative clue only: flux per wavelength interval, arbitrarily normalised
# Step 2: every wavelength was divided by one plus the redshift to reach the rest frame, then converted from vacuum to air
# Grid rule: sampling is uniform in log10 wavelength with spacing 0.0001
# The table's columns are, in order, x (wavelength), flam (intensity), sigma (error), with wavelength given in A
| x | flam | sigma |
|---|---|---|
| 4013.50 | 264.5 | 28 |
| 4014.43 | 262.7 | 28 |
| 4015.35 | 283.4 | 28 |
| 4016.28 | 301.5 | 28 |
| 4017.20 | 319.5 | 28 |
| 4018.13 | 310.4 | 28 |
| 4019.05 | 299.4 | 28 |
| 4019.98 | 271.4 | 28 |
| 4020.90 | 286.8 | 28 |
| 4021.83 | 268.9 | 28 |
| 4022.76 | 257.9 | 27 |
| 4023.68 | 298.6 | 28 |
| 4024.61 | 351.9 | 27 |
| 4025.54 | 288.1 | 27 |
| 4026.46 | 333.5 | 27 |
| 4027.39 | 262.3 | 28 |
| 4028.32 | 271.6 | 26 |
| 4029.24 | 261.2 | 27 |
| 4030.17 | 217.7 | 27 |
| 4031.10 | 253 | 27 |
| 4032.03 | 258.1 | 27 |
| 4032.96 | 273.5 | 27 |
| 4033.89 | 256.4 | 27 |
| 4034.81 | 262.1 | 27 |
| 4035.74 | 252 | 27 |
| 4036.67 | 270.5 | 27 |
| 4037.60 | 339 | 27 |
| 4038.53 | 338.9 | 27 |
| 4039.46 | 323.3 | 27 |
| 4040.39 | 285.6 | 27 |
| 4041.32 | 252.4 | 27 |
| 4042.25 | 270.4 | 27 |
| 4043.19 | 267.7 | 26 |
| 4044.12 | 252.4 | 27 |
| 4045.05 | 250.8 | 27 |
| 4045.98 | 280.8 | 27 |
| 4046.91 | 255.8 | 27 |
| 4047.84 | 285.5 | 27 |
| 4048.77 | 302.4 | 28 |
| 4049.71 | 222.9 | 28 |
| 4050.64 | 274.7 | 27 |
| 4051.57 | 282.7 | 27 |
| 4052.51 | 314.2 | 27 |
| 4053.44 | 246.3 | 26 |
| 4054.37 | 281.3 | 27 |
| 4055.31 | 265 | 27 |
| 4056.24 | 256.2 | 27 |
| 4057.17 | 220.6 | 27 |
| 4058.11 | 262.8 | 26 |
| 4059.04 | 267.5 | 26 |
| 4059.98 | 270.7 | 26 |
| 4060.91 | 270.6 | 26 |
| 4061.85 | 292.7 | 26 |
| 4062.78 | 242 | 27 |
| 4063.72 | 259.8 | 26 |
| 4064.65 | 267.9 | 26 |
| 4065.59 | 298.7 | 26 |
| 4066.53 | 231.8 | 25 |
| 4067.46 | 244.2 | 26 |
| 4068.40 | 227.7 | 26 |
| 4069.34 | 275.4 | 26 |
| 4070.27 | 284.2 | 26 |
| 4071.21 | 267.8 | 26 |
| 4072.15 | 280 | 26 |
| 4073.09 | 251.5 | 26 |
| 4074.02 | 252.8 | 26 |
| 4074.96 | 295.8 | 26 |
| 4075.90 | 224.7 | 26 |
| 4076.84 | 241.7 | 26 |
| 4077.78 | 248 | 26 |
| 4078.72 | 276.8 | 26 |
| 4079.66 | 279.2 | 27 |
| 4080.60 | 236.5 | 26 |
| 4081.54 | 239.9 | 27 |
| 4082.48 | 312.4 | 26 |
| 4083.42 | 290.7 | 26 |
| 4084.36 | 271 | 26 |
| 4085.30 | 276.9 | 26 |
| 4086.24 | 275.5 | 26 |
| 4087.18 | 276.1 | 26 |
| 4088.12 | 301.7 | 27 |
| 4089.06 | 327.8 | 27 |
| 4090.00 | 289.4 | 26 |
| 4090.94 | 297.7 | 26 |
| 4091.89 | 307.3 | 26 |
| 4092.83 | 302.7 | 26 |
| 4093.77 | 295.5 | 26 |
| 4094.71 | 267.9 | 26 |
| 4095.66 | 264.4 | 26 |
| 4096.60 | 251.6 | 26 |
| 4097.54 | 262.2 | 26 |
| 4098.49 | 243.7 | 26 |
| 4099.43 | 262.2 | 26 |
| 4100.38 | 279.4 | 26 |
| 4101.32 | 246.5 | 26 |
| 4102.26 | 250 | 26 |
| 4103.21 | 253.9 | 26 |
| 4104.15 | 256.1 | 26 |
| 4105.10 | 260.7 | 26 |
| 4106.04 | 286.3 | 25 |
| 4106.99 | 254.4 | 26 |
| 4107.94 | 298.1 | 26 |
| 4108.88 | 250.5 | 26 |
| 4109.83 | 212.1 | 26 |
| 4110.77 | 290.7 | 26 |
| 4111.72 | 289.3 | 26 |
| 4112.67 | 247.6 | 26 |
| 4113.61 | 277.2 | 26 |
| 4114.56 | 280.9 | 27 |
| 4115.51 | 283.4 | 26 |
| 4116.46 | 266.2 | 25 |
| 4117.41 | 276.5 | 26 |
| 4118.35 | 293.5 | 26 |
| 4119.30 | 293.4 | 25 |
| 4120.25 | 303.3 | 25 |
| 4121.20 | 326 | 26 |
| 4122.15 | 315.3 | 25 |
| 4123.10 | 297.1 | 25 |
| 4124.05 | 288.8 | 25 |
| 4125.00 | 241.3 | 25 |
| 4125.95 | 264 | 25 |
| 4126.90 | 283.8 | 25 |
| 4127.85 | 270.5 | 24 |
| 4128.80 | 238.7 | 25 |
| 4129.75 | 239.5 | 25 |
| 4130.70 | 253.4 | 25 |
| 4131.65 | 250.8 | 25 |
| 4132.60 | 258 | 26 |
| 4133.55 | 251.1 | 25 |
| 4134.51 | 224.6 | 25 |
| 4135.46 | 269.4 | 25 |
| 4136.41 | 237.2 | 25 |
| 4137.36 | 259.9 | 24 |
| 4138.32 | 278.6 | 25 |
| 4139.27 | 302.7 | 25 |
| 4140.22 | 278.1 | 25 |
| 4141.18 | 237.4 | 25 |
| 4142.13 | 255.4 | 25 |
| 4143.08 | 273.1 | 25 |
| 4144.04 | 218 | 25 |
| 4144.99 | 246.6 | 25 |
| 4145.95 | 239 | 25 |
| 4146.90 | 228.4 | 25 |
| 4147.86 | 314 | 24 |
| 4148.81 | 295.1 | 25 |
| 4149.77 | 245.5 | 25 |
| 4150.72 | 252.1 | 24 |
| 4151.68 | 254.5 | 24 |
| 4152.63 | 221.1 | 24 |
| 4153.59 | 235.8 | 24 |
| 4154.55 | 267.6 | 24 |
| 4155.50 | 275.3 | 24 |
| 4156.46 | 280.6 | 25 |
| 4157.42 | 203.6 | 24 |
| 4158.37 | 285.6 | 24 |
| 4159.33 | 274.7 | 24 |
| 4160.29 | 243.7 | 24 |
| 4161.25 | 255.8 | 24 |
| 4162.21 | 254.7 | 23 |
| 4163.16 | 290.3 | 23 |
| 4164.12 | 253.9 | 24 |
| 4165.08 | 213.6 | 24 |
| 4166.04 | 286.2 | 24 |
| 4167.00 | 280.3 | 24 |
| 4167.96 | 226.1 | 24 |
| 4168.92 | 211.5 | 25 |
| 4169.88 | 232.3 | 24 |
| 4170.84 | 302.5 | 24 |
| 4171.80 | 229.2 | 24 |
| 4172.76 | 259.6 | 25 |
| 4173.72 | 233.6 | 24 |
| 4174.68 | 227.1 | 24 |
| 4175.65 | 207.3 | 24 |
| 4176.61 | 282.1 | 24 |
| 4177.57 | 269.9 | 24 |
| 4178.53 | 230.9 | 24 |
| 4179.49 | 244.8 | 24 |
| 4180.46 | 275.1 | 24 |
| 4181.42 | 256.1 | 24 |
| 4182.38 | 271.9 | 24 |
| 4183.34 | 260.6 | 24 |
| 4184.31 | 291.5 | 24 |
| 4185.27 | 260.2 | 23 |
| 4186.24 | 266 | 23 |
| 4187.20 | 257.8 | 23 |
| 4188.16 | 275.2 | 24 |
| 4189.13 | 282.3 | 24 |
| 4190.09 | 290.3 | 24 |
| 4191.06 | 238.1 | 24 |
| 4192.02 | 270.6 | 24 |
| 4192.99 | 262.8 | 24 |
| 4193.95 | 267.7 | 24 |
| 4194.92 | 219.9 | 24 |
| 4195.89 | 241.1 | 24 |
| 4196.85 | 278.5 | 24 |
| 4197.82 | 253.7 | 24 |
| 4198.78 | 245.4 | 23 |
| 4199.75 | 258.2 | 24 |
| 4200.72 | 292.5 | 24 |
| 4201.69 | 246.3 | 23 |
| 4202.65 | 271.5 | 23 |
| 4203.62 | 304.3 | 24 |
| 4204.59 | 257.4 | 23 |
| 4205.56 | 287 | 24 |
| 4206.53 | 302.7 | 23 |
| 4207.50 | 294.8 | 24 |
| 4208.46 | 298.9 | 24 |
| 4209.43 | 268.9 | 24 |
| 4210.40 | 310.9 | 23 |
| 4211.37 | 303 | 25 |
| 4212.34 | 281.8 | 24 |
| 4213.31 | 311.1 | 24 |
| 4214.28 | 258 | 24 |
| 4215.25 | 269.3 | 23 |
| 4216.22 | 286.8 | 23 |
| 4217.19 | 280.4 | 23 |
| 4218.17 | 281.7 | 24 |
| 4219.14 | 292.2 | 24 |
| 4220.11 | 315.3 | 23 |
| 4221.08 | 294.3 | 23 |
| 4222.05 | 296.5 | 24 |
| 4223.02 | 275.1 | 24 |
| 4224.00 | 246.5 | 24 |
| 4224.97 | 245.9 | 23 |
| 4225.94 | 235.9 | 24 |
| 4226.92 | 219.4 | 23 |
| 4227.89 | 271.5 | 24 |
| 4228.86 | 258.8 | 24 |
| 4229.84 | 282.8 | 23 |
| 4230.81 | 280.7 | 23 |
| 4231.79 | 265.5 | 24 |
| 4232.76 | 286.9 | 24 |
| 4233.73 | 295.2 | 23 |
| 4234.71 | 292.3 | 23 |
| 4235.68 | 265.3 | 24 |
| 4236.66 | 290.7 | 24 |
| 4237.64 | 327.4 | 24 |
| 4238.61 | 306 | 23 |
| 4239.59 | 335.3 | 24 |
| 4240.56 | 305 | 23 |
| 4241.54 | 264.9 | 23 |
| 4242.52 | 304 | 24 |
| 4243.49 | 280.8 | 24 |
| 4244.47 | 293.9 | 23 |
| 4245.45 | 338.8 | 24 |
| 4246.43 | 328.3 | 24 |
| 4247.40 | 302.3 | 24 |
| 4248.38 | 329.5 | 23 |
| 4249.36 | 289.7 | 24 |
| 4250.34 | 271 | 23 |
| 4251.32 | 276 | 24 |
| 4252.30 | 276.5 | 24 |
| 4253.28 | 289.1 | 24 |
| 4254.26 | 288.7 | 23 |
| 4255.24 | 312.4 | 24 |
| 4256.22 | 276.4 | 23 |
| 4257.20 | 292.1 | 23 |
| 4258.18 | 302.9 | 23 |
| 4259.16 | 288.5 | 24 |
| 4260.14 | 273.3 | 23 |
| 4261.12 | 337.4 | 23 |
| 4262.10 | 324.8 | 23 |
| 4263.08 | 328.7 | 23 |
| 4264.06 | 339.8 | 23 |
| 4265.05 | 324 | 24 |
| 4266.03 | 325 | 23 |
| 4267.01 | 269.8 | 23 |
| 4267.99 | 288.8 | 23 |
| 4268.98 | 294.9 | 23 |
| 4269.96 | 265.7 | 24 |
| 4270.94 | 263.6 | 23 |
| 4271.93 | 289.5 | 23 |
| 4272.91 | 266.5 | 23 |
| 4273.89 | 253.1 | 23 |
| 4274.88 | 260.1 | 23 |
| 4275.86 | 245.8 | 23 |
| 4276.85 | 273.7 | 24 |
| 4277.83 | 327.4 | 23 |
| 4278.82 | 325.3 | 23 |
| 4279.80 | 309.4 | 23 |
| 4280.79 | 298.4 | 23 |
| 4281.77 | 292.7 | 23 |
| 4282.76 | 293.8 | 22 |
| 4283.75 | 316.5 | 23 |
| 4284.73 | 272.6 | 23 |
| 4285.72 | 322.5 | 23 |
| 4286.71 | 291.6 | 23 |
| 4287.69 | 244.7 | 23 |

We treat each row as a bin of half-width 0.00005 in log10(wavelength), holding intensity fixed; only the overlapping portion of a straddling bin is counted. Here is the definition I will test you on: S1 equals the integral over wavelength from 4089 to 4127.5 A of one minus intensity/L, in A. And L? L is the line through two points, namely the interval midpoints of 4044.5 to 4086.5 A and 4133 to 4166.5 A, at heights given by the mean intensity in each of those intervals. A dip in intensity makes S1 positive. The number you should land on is -2.2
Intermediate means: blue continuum 266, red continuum 257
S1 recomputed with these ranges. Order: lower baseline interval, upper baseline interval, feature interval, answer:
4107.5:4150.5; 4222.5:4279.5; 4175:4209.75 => 1.6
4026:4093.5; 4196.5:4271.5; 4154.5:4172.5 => 1.6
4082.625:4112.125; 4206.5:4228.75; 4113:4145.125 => 0.8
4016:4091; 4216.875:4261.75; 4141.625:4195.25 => 5.0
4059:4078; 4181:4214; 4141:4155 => 0.8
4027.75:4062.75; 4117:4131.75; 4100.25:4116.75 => 0.7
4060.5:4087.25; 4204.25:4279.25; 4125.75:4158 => 2.2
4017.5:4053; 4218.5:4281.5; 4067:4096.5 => 0.9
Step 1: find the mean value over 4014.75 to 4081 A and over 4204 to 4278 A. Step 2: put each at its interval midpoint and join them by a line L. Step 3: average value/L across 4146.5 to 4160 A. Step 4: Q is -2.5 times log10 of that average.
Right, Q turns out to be 0.09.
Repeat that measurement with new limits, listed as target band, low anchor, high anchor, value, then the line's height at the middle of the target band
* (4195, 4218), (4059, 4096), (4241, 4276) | 0.04 mag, 288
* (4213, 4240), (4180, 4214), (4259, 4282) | 0.00 mag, 282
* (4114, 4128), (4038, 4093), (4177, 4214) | -0.06 mag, 272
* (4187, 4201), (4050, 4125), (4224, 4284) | 0.09 mag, 284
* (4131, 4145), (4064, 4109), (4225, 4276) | 0.08 mag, 276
